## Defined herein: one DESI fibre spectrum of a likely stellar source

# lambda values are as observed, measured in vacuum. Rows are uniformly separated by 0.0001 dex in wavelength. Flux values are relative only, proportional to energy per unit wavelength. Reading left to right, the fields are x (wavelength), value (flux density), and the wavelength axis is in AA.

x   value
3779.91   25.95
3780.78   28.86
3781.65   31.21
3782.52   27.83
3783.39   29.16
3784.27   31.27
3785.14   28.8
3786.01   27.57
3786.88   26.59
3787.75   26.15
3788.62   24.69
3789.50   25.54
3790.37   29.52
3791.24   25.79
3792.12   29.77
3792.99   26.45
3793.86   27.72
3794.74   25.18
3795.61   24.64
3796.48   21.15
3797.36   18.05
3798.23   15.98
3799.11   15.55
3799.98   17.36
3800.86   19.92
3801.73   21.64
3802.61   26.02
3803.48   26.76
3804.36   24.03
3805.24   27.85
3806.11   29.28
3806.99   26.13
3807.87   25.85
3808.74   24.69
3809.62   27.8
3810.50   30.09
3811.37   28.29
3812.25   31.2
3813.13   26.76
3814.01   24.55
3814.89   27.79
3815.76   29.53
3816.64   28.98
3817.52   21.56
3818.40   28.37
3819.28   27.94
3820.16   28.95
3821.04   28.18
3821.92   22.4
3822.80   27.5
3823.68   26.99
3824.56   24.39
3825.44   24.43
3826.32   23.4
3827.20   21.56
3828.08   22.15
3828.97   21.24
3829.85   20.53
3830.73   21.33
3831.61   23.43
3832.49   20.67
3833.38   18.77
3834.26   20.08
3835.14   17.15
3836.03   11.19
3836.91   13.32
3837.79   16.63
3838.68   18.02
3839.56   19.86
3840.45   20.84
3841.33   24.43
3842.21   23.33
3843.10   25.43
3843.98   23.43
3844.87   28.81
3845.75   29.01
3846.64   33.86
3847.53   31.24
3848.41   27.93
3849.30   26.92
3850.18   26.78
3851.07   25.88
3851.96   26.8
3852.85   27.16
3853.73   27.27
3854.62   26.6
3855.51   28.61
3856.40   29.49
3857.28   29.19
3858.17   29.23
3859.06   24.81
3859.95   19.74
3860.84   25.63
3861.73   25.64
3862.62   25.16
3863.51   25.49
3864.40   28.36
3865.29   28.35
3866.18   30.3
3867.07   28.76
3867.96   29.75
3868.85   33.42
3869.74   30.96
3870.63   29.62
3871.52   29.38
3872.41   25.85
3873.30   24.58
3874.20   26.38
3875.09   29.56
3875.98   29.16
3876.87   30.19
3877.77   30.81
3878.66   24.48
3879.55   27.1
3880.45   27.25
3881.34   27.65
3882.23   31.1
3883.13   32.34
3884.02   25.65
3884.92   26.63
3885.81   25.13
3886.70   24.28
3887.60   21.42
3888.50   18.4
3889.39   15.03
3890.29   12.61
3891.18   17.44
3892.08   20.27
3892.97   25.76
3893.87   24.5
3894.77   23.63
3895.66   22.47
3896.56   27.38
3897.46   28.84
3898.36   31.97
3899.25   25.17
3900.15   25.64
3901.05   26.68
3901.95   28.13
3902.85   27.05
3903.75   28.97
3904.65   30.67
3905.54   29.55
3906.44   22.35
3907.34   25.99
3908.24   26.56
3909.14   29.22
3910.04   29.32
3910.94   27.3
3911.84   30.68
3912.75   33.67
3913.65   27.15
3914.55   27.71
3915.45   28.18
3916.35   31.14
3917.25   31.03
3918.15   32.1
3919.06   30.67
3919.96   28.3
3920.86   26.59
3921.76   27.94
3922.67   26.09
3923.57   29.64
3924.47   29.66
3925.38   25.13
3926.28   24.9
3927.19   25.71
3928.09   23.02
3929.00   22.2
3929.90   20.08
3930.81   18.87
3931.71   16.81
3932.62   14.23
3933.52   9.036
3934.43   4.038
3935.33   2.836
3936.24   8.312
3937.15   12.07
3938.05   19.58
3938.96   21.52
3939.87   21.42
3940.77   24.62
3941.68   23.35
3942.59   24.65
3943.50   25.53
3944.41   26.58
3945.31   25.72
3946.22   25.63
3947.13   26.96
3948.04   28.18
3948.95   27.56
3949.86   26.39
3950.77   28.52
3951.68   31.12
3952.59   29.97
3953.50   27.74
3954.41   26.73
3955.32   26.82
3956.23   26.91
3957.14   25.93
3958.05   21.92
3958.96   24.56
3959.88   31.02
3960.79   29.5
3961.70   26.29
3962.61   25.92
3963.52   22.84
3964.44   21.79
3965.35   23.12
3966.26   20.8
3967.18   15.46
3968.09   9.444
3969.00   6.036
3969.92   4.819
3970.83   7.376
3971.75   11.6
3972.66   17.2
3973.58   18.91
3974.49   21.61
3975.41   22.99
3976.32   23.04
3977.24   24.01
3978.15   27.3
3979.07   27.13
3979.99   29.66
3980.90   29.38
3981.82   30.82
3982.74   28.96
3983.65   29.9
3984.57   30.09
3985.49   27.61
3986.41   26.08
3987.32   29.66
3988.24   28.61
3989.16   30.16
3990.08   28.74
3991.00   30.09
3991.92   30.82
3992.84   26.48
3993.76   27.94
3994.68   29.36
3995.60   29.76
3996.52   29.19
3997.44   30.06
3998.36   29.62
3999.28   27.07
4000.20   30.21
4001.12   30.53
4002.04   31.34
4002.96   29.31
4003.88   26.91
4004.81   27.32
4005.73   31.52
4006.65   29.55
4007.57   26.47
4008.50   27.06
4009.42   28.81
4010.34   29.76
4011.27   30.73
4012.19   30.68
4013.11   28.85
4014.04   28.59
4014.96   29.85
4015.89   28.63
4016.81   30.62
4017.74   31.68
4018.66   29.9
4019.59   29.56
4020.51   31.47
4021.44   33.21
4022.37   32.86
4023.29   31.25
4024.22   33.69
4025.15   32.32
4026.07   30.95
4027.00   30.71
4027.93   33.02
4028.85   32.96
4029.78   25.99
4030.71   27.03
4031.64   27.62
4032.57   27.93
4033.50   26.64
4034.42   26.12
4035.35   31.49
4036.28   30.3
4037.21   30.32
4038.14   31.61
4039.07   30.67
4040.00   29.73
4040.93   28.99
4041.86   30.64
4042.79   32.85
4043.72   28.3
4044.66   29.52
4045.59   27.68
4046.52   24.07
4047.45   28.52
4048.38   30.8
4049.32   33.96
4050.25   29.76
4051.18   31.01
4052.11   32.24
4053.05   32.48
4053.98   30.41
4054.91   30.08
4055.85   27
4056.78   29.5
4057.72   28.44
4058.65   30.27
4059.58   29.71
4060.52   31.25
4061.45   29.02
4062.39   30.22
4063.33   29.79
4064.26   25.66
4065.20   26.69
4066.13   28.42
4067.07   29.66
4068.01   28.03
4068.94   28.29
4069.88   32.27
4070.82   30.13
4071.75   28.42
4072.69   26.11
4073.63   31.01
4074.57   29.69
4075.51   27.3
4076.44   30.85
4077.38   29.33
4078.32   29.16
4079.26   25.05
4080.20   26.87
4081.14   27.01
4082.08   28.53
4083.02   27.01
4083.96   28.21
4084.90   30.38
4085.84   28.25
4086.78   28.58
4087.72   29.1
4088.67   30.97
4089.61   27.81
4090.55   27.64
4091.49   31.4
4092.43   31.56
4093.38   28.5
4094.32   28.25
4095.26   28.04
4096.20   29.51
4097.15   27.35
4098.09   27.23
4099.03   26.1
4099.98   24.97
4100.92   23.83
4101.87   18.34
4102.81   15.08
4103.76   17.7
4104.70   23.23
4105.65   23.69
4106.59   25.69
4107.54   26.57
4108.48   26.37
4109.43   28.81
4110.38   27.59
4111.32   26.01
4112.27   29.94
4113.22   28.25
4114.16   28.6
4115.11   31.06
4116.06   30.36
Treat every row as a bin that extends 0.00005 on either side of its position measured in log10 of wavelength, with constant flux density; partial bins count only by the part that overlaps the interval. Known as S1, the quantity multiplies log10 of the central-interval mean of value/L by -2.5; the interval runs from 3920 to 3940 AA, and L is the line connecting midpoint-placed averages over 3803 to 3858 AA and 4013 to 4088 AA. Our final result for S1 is 0.35 mag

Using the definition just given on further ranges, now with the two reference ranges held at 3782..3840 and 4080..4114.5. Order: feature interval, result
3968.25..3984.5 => 0.21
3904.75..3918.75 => -0.15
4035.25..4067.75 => -0.13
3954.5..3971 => 0.22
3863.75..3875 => -0.16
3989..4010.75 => -0.12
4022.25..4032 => -0.17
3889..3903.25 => 0.05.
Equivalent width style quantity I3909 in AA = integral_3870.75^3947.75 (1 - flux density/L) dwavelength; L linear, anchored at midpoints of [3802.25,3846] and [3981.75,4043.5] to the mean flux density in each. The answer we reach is 5.3 AA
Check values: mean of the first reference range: 24.2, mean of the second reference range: 29.7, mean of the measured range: 24.8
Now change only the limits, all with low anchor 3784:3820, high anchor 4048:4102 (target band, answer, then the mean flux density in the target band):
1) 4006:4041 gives -2.16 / 30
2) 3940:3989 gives 5.85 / 24.3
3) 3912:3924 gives -1.01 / 29.3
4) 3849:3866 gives -0.28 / 26.7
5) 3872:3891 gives 0.86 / 25.4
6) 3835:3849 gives 1.71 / 22.9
